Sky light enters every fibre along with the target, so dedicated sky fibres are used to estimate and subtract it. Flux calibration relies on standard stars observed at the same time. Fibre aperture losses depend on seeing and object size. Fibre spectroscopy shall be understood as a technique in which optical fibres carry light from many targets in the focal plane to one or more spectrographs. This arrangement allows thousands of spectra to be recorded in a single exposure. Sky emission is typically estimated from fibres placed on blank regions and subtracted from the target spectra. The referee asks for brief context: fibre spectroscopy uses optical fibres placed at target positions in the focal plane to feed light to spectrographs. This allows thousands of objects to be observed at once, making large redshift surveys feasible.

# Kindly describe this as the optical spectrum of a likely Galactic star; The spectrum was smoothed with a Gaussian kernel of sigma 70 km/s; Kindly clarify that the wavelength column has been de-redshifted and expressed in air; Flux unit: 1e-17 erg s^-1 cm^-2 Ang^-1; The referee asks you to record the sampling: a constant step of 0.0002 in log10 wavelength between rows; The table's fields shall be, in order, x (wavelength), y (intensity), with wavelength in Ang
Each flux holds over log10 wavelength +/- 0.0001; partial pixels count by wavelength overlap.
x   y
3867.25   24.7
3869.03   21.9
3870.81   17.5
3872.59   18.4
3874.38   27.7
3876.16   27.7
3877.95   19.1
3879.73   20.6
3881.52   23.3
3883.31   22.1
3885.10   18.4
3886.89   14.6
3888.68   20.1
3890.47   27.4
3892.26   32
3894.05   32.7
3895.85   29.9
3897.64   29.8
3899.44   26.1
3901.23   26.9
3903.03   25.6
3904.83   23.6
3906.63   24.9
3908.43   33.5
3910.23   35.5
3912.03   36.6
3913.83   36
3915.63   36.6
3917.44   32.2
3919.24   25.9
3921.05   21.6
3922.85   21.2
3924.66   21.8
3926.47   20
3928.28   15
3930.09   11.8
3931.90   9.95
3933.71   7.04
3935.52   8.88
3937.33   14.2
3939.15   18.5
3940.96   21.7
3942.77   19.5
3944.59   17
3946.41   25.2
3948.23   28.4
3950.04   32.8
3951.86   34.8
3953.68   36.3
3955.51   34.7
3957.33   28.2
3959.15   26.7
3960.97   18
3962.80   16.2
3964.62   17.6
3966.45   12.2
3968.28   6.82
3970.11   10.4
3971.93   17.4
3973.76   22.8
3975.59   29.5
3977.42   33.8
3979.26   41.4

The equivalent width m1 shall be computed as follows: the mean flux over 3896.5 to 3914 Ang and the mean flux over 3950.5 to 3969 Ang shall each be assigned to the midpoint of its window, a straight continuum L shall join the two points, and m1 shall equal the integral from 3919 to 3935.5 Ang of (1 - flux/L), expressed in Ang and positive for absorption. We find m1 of 6.6 Ang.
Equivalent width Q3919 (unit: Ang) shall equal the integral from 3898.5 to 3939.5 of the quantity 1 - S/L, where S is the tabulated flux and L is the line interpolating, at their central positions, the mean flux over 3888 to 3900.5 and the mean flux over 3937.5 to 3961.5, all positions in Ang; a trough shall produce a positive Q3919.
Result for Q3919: 6.35 Ang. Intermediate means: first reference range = 28.4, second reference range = 26.1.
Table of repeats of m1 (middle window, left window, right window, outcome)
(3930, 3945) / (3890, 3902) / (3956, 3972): 5.18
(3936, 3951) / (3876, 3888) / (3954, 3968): -0.20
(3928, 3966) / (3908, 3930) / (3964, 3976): -1.23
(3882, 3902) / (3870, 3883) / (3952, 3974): -3.23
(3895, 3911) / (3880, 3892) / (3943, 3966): -4.07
